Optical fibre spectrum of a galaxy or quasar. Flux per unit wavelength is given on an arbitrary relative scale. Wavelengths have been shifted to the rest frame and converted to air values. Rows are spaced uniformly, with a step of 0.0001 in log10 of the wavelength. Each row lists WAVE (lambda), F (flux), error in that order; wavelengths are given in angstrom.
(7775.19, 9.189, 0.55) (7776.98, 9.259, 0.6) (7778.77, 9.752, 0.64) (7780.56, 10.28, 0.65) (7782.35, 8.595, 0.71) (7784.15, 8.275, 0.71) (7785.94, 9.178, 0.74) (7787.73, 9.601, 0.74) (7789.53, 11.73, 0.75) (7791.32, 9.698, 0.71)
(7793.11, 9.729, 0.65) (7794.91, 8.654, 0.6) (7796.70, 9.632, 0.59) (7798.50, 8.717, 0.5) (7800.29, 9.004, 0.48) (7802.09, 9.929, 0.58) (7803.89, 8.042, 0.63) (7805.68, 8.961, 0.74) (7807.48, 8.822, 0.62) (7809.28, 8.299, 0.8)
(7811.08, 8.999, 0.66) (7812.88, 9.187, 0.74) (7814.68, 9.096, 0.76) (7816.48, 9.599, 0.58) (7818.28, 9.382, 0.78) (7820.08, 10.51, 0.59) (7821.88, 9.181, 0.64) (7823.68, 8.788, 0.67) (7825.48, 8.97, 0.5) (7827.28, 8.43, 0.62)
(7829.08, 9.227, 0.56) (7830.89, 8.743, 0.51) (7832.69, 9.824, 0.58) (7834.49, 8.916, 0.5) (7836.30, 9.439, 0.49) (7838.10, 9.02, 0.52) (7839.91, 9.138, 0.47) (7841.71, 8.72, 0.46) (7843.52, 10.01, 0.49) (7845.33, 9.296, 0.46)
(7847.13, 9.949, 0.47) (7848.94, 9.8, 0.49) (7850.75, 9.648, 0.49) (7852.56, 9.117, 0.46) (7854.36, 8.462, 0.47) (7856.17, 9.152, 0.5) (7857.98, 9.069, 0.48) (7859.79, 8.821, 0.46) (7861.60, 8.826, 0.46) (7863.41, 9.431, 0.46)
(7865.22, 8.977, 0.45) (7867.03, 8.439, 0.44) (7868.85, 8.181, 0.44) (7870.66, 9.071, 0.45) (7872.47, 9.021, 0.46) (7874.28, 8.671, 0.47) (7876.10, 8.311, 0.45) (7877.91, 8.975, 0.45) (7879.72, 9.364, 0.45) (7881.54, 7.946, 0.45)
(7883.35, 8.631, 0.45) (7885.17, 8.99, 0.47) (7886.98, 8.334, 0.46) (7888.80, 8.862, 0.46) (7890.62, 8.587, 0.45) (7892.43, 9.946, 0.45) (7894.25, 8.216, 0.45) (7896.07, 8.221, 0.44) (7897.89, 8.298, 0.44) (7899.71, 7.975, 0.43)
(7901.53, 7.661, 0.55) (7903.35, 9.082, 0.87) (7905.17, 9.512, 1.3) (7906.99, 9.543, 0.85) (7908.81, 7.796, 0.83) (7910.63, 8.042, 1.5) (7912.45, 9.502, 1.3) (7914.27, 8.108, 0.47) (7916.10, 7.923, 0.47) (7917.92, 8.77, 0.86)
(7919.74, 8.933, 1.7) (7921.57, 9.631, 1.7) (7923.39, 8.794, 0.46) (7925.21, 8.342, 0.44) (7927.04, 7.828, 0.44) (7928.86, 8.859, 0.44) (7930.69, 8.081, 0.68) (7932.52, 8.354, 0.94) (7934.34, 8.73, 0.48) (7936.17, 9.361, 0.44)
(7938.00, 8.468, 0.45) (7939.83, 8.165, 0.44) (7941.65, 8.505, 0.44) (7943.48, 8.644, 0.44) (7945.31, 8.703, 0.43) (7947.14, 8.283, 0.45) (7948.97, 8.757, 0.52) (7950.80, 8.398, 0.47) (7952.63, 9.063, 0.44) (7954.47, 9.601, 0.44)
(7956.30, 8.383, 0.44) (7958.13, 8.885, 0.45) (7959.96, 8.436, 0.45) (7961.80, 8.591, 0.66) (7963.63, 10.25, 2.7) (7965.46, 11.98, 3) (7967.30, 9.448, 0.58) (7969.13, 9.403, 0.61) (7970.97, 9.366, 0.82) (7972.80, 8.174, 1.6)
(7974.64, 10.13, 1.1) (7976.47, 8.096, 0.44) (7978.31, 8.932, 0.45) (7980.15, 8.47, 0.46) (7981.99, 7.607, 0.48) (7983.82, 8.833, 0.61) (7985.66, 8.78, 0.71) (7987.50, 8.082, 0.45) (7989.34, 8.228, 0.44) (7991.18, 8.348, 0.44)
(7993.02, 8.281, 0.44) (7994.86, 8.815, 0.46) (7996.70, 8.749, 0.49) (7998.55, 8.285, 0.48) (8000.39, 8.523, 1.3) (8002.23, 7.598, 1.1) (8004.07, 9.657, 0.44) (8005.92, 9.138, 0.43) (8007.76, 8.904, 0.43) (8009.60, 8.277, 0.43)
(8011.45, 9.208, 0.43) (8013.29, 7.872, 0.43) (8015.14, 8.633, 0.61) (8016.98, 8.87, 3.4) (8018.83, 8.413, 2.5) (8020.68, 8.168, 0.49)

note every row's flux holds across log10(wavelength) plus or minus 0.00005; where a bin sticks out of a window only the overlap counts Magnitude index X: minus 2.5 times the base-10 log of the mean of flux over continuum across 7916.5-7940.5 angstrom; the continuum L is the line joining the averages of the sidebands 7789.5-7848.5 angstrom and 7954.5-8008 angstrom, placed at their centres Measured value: 0.04 mag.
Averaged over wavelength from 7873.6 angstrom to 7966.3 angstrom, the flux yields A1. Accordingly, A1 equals 8.73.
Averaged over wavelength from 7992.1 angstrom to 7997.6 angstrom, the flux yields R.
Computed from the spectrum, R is 8.62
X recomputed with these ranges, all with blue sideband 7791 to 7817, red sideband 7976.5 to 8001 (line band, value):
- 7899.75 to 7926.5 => 0.01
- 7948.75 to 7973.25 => -0.08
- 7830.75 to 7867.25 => -0.03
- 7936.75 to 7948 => 0.01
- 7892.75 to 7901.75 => 0.07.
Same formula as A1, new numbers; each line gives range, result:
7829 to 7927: 8.86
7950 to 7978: 9.21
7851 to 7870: 8.88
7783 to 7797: 9.54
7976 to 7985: 8.41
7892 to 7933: 8.57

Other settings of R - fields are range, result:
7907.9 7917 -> 8.27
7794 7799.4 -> 9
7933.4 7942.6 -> 8.65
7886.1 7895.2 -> 8.78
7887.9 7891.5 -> 8.72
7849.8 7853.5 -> 9.39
